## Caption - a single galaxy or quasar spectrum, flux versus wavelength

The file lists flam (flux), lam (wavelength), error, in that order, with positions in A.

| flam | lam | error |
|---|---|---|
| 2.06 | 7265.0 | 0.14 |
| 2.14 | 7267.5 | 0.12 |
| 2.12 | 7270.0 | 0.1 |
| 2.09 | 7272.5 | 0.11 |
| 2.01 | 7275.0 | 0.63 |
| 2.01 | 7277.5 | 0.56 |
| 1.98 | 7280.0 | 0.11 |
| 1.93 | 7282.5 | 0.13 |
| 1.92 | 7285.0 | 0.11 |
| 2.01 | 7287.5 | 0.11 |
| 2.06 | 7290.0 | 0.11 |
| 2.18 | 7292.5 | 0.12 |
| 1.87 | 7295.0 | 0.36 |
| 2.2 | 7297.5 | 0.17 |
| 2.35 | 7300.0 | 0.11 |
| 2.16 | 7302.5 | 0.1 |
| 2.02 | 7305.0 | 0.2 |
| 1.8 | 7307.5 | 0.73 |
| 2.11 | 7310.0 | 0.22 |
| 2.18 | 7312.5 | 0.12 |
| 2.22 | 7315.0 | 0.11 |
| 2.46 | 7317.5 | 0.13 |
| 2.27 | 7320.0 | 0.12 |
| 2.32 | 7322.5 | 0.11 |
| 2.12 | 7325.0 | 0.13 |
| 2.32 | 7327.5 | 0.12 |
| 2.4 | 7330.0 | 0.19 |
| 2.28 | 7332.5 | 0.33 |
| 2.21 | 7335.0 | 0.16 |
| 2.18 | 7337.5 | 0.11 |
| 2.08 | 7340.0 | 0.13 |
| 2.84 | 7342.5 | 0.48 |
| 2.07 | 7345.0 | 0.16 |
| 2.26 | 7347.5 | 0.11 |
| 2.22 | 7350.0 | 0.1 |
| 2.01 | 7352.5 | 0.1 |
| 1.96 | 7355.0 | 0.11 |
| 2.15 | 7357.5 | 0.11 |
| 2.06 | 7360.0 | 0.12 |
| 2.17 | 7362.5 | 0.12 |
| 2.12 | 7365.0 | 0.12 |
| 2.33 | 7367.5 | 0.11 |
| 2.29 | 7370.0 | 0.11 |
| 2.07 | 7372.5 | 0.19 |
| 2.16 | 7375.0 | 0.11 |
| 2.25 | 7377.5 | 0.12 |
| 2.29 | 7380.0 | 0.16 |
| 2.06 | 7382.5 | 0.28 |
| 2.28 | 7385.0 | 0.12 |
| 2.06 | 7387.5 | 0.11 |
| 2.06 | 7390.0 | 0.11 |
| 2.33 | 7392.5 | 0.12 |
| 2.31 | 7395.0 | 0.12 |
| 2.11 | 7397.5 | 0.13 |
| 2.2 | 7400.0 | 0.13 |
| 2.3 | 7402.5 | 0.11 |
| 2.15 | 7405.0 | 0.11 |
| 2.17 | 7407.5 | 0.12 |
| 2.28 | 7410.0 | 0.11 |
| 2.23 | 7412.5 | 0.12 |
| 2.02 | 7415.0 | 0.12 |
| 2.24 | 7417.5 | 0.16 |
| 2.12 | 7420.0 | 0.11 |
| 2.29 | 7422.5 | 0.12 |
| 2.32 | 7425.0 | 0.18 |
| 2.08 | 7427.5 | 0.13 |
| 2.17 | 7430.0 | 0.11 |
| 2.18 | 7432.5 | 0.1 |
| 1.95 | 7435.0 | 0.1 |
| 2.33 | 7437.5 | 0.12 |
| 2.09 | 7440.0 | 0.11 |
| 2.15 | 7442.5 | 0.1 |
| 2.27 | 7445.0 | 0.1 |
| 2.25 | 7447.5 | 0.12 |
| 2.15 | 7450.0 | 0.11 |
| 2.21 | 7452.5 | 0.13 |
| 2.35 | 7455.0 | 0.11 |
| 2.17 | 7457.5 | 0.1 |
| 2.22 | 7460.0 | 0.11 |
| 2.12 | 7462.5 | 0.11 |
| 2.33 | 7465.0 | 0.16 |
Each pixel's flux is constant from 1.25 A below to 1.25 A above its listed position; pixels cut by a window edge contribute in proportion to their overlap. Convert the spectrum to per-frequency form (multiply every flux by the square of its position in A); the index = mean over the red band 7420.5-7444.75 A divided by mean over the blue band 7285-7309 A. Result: 1.09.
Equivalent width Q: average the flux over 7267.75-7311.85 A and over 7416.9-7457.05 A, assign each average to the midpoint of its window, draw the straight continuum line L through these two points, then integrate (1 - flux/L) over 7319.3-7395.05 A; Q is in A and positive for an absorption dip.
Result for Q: -3.27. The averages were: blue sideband 2.05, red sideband 2.2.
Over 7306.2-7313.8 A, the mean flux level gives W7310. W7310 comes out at 2.03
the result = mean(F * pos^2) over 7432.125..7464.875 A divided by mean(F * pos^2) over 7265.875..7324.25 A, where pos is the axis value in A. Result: 1.09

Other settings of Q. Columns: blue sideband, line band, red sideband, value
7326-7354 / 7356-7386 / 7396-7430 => 0.63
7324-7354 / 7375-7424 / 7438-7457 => 0.69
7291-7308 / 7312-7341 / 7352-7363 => -2.43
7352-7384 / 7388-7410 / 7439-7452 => -0.38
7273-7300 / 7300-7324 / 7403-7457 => -1.36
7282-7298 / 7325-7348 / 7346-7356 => -2.11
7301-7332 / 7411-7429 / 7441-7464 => 0.17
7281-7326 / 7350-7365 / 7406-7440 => 0.42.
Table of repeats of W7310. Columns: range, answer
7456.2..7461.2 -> 2.2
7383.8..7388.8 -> 2.17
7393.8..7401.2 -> 2.21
